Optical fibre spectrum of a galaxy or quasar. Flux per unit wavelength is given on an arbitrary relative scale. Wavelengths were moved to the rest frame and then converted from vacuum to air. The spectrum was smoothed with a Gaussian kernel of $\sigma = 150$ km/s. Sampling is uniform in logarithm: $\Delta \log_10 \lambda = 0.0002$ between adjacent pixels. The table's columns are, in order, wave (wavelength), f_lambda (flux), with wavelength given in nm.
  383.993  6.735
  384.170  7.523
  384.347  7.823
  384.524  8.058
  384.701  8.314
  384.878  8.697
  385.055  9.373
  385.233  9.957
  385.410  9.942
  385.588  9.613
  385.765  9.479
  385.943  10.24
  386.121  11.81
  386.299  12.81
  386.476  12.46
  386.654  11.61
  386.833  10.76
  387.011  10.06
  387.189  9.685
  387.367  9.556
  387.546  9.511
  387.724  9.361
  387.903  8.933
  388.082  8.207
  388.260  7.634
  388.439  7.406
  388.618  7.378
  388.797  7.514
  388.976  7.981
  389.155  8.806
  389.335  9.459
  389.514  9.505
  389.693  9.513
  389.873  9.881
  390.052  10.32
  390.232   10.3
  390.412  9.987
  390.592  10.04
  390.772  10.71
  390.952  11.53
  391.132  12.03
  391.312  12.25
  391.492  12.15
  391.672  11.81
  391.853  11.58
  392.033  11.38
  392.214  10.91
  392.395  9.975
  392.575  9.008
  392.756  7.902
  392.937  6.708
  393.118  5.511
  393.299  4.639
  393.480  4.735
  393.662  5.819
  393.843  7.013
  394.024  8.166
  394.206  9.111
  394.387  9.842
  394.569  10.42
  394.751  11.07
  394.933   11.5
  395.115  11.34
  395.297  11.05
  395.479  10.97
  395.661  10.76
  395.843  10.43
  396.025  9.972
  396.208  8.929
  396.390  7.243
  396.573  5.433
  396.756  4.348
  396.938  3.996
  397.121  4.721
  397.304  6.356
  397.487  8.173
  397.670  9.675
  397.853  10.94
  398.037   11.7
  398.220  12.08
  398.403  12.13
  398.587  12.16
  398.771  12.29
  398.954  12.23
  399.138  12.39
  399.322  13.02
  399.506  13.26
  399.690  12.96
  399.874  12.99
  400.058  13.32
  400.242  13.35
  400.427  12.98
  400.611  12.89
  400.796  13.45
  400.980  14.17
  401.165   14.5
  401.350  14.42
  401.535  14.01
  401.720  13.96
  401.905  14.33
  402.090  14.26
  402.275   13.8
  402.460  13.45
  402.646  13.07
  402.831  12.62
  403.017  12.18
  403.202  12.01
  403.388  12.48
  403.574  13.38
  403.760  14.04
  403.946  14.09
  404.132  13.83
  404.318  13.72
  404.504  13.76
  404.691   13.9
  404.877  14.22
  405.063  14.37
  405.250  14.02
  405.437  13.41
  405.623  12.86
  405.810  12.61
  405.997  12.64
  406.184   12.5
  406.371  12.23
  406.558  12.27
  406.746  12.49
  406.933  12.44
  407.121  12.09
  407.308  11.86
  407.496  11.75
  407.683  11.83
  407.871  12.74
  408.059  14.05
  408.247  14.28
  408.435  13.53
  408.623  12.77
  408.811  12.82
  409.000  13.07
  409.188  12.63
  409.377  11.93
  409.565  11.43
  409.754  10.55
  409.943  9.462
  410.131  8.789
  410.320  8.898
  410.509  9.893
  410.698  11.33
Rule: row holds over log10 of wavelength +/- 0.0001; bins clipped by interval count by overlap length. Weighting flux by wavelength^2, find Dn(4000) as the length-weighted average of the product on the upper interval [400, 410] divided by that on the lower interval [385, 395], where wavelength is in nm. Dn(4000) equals 1.48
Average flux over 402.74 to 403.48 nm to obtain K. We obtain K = 12.3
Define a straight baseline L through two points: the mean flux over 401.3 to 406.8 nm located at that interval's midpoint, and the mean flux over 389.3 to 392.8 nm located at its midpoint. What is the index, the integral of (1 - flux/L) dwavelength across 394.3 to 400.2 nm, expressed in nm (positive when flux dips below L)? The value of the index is 0.82 nm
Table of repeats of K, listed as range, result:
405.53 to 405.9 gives 12.7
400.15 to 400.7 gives 13.1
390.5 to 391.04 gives 10.7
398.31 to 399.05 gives 12.2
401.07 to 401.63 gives 14.3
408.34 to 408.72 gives 13.2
